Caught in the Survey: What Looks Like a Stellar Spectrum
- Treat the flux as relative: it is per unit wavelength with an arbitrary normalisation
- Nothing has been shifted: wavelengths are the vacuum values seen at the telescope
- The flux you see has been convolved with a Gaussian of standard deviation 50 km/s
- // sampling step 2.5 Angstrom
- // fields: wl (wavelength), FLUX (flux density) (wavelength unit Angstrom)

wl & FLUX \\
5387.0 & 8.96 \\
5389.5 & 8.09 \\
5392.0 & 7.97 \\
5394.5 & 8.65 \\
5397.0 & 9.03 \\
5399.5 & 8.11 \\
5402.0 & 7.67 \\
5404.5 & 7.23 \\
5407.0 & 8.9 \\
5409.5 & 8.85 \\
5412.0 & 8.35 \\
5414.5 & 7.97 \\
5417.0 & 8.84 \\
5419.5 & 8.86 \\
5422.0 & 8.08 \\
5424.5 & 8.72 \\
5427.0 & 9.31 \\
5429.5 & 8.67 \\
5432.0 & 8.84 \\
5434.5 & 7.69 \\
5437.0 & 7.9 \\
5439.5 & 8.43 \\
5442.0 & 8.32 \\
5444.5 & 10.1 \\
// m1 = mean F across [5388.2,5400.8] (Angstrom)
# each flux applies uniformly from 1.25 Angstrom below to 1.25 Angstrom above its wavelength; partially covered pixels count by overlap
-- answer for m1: 8.37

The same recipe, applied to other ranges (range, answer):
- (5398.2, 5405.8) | 7.69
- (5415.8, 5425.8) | 8.63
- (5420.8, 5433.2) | 8.73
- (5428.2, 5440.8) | 8.31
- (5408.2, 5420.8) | 8.57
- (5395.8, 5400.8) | 8.56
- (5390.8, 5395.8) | 8.32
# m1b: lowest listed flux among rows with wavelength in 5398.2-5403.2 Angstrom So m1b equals 7.67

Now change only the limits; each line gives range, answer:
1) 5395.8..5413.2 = 7.23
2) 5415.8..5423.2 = 8.08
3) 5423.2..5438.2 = 7.69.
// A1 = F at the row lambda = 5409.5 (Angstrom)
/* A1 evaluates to 8.85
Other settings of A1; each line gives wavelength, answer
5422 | 8.08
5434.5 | 7.69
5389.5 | 8.09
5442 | 8.32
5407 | 8.9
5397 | 9.03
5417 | 8.84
